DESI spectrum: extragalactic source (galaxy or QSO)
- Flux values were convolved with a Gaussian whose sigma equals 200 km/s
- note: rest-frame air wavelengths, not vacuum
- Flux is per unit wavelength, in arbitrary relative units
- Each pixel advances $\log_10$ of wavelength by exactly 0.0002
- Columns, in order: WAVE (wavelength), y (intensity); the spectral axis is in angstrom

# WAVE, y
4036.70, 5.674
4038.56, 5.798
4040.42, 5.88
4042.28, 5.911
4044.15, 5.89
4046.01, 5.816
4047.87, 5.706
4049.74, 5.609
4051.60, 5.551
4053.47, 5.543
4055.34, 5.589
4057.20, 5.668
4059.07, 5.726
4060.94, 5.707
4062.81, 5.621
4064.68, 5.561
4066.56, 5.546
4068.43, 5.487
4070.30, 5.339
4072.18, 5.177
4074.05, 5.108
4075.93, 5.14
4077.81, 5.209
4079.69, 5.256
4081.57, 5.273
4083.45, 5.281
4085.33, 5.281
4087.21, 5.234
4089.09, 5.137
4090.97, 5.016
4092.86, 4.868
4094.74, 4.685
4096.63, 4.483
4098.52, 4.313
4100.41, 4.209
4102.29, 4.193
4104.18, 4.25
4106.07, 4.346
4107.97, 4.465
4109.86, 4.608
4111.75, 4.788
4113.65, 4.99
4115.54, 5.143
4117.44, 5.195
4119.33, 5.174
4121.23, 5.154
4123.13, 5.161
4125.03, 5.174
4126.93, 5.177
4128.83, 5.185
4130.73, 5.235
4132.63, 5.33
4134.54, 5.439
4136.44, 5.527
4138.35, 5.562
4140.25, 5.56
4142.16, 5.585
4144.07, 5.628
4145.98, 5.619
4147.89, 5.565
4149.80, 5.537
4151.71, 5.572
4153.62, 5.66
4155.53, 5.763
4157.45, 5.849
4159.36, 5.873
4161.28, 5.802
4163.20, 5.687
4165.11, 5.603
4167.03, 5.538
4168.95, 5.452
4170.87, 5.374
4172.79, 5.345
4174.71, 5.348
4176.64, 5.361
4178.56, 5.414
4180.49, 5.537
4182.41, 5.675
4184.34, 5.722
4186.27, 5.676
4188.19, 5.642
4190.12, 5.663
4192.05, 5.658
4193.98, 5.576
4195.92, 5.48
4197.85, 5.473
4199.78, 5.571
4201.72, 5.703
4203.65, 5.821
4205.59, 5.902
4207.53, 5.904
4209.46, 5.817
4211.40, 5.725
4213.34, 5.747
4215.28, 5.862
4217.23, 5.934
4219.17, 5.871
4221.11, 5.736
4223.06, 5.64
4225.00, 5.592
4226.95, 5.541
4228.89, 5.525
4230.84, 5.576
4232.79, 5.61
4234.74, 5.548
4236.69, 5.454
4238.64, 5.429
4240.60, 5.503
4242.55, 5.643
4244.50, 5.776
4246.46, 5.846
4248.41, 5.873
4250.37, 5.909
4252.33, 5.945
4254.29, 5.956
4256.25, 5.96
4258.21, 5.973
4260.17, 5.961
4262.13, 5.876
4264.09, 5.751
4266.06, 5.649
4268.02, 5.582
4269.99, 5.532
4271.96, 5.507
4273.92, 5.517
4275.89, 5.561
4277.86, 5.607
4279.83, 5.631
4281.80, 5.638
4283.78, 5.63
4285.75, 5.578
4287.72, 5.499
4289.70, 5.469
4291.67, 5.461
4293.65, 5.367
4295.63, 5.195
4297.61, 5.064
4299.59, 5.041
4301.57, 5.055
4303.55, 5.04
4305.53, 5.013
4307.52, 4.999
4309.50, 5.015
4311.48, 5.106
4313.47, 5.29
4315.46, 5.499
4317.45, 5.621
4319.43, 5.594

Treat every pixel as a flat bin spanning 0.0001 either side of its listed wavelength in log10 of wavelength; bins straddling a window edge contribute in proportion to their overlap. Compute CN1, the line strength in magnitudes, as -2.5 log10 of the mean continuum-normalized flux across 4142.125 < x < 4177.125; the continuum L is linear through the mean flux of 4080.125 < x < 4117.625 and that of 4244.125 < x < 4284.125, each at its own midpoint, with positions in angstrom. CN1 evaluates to -0.09 mag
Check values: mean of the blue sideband 4.79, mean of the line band 5.59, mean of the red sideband 5.75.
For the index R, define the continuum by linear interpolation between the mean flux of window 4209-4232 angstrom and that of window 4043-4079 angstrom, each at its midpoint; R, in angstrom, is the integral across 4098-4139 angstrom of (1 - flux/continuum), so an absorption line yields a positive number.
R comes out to 4.8 angstrom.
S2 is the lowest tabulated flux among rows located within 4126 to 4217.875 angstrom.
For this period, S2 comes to 5.177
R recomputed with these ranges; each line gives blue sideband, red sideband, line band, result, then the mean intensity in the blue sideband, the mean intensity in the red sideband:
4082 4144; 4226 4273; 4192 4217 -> -1.1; 5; 5.71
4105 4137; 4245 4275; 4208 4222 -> -0.7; 5.06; 5.79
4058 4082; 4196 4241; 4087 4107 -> 3.2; 5.4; 5.67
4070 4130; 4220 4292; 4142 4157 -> -1.3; 4.93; 5.66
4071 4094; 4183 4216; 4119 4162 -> -0.4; 5.16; 5.7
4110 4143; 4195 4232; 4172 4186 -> 0.1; 5.24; 5.71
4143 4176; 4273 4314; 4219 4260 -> -2.1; 5.6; 5.32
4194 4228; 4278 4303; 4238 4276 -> -1.5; 5.72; 5.39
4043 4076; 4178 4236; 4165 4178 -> 0.5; 5.56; 5.67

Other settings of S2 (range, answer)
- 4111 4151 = 4.788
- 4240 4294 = 5.367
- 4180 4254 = 5.429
